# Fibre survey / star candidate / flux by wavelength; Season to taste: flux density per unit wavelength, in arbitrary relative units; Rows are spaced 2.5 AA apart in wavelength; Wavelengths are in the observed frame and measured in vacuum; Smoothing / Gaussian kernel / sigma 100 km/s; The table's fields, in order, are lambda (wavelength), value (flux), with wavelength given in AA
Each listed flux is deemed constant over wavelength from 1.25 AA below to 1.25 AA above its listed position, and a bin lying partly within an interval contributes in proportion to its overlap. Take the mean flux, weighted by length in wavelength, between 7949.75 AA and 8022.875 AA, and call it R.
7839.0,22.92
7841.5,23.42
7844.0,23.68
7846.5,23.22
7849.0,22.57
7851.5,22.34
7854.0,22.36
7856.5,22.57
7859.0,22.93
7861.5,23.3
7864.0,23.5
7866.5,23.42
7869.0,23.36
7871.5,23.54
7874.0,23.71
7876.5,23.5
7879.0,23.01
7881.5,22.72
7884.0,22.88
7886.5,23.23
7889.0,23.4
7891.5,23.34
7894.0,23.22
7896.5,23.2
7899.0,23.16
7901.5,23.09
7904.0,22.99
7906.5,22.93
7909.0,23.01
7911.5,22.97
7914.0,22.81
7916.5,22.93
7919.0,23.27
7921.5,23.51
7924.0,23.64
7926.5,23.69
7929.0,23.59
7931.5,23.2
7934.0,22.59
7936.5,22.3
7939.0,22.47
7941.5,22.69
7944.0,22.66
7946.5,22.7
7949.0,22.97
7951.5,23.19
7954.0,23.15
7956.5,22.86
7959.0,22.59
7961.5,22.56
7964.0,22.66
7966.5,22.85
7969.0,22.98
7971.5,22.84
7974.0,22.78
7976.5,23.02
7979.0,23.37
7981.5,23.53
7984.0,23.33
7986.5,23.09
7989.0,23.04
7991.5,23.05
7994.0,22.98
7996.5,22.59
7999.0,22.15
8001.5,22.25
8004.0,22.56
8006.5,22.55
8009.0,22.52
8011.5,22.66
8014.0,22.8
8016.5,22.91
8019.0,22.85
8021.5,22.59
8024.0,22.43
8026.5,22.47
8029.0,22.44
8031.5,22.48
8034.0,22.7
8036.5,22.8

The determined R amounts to 22.8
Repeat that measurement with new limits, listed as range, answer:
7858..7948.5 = 23.1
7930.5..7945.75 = 22.6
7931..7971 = 22.8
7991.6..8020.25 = 22.6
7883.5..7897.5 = 23.2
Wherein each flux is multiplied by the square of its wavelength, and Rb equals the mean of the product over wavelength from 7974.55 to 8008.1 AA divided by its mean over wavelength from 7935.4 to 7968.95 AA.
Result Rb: 1.0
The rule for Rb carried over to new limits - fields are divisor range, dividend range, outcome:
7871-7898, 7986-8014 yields 1.00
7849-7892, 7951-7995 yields 1.02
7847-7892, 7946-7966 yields 1.01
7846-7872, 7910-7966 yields 1.02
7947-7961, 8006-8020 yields 1.01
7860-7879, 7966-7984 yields 1.01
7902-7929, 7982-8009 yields 1.00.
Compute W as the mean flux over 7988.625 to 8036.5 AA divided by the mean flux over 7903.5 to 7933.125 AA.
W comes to 1.0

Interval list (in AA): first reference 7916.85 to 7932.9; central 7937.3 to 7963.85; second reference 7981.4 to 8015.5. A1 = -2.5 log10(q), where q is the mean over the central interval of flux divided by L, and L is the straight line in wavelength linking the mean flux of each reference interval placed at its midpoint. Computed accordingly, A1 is 0.02 mag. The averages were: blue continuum 23.4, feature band 22.8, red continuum 22.8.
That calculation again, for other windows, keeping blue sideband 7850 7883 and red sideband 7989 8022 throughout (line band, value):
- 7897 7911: 0.00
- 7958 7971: 0.00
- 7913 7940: -0.01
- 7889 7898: -0.01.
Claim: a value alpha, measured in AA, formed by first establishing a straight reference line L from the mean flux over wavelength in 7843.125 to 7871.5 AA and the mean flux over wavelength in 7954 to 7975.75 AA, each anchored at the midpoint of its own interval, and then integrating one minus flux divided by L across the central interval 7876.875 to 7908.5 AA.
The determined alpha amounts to -0.21 AA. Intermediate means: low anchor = 23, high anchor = 22.8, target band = 23.1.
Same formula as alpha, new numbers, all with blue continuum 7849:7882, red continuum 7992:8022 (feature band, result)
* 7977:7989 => -0.3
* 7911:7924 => -0.1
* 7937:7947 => 0.1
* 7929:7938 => 0.0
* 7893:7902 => -0.1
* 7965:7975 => 0.0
